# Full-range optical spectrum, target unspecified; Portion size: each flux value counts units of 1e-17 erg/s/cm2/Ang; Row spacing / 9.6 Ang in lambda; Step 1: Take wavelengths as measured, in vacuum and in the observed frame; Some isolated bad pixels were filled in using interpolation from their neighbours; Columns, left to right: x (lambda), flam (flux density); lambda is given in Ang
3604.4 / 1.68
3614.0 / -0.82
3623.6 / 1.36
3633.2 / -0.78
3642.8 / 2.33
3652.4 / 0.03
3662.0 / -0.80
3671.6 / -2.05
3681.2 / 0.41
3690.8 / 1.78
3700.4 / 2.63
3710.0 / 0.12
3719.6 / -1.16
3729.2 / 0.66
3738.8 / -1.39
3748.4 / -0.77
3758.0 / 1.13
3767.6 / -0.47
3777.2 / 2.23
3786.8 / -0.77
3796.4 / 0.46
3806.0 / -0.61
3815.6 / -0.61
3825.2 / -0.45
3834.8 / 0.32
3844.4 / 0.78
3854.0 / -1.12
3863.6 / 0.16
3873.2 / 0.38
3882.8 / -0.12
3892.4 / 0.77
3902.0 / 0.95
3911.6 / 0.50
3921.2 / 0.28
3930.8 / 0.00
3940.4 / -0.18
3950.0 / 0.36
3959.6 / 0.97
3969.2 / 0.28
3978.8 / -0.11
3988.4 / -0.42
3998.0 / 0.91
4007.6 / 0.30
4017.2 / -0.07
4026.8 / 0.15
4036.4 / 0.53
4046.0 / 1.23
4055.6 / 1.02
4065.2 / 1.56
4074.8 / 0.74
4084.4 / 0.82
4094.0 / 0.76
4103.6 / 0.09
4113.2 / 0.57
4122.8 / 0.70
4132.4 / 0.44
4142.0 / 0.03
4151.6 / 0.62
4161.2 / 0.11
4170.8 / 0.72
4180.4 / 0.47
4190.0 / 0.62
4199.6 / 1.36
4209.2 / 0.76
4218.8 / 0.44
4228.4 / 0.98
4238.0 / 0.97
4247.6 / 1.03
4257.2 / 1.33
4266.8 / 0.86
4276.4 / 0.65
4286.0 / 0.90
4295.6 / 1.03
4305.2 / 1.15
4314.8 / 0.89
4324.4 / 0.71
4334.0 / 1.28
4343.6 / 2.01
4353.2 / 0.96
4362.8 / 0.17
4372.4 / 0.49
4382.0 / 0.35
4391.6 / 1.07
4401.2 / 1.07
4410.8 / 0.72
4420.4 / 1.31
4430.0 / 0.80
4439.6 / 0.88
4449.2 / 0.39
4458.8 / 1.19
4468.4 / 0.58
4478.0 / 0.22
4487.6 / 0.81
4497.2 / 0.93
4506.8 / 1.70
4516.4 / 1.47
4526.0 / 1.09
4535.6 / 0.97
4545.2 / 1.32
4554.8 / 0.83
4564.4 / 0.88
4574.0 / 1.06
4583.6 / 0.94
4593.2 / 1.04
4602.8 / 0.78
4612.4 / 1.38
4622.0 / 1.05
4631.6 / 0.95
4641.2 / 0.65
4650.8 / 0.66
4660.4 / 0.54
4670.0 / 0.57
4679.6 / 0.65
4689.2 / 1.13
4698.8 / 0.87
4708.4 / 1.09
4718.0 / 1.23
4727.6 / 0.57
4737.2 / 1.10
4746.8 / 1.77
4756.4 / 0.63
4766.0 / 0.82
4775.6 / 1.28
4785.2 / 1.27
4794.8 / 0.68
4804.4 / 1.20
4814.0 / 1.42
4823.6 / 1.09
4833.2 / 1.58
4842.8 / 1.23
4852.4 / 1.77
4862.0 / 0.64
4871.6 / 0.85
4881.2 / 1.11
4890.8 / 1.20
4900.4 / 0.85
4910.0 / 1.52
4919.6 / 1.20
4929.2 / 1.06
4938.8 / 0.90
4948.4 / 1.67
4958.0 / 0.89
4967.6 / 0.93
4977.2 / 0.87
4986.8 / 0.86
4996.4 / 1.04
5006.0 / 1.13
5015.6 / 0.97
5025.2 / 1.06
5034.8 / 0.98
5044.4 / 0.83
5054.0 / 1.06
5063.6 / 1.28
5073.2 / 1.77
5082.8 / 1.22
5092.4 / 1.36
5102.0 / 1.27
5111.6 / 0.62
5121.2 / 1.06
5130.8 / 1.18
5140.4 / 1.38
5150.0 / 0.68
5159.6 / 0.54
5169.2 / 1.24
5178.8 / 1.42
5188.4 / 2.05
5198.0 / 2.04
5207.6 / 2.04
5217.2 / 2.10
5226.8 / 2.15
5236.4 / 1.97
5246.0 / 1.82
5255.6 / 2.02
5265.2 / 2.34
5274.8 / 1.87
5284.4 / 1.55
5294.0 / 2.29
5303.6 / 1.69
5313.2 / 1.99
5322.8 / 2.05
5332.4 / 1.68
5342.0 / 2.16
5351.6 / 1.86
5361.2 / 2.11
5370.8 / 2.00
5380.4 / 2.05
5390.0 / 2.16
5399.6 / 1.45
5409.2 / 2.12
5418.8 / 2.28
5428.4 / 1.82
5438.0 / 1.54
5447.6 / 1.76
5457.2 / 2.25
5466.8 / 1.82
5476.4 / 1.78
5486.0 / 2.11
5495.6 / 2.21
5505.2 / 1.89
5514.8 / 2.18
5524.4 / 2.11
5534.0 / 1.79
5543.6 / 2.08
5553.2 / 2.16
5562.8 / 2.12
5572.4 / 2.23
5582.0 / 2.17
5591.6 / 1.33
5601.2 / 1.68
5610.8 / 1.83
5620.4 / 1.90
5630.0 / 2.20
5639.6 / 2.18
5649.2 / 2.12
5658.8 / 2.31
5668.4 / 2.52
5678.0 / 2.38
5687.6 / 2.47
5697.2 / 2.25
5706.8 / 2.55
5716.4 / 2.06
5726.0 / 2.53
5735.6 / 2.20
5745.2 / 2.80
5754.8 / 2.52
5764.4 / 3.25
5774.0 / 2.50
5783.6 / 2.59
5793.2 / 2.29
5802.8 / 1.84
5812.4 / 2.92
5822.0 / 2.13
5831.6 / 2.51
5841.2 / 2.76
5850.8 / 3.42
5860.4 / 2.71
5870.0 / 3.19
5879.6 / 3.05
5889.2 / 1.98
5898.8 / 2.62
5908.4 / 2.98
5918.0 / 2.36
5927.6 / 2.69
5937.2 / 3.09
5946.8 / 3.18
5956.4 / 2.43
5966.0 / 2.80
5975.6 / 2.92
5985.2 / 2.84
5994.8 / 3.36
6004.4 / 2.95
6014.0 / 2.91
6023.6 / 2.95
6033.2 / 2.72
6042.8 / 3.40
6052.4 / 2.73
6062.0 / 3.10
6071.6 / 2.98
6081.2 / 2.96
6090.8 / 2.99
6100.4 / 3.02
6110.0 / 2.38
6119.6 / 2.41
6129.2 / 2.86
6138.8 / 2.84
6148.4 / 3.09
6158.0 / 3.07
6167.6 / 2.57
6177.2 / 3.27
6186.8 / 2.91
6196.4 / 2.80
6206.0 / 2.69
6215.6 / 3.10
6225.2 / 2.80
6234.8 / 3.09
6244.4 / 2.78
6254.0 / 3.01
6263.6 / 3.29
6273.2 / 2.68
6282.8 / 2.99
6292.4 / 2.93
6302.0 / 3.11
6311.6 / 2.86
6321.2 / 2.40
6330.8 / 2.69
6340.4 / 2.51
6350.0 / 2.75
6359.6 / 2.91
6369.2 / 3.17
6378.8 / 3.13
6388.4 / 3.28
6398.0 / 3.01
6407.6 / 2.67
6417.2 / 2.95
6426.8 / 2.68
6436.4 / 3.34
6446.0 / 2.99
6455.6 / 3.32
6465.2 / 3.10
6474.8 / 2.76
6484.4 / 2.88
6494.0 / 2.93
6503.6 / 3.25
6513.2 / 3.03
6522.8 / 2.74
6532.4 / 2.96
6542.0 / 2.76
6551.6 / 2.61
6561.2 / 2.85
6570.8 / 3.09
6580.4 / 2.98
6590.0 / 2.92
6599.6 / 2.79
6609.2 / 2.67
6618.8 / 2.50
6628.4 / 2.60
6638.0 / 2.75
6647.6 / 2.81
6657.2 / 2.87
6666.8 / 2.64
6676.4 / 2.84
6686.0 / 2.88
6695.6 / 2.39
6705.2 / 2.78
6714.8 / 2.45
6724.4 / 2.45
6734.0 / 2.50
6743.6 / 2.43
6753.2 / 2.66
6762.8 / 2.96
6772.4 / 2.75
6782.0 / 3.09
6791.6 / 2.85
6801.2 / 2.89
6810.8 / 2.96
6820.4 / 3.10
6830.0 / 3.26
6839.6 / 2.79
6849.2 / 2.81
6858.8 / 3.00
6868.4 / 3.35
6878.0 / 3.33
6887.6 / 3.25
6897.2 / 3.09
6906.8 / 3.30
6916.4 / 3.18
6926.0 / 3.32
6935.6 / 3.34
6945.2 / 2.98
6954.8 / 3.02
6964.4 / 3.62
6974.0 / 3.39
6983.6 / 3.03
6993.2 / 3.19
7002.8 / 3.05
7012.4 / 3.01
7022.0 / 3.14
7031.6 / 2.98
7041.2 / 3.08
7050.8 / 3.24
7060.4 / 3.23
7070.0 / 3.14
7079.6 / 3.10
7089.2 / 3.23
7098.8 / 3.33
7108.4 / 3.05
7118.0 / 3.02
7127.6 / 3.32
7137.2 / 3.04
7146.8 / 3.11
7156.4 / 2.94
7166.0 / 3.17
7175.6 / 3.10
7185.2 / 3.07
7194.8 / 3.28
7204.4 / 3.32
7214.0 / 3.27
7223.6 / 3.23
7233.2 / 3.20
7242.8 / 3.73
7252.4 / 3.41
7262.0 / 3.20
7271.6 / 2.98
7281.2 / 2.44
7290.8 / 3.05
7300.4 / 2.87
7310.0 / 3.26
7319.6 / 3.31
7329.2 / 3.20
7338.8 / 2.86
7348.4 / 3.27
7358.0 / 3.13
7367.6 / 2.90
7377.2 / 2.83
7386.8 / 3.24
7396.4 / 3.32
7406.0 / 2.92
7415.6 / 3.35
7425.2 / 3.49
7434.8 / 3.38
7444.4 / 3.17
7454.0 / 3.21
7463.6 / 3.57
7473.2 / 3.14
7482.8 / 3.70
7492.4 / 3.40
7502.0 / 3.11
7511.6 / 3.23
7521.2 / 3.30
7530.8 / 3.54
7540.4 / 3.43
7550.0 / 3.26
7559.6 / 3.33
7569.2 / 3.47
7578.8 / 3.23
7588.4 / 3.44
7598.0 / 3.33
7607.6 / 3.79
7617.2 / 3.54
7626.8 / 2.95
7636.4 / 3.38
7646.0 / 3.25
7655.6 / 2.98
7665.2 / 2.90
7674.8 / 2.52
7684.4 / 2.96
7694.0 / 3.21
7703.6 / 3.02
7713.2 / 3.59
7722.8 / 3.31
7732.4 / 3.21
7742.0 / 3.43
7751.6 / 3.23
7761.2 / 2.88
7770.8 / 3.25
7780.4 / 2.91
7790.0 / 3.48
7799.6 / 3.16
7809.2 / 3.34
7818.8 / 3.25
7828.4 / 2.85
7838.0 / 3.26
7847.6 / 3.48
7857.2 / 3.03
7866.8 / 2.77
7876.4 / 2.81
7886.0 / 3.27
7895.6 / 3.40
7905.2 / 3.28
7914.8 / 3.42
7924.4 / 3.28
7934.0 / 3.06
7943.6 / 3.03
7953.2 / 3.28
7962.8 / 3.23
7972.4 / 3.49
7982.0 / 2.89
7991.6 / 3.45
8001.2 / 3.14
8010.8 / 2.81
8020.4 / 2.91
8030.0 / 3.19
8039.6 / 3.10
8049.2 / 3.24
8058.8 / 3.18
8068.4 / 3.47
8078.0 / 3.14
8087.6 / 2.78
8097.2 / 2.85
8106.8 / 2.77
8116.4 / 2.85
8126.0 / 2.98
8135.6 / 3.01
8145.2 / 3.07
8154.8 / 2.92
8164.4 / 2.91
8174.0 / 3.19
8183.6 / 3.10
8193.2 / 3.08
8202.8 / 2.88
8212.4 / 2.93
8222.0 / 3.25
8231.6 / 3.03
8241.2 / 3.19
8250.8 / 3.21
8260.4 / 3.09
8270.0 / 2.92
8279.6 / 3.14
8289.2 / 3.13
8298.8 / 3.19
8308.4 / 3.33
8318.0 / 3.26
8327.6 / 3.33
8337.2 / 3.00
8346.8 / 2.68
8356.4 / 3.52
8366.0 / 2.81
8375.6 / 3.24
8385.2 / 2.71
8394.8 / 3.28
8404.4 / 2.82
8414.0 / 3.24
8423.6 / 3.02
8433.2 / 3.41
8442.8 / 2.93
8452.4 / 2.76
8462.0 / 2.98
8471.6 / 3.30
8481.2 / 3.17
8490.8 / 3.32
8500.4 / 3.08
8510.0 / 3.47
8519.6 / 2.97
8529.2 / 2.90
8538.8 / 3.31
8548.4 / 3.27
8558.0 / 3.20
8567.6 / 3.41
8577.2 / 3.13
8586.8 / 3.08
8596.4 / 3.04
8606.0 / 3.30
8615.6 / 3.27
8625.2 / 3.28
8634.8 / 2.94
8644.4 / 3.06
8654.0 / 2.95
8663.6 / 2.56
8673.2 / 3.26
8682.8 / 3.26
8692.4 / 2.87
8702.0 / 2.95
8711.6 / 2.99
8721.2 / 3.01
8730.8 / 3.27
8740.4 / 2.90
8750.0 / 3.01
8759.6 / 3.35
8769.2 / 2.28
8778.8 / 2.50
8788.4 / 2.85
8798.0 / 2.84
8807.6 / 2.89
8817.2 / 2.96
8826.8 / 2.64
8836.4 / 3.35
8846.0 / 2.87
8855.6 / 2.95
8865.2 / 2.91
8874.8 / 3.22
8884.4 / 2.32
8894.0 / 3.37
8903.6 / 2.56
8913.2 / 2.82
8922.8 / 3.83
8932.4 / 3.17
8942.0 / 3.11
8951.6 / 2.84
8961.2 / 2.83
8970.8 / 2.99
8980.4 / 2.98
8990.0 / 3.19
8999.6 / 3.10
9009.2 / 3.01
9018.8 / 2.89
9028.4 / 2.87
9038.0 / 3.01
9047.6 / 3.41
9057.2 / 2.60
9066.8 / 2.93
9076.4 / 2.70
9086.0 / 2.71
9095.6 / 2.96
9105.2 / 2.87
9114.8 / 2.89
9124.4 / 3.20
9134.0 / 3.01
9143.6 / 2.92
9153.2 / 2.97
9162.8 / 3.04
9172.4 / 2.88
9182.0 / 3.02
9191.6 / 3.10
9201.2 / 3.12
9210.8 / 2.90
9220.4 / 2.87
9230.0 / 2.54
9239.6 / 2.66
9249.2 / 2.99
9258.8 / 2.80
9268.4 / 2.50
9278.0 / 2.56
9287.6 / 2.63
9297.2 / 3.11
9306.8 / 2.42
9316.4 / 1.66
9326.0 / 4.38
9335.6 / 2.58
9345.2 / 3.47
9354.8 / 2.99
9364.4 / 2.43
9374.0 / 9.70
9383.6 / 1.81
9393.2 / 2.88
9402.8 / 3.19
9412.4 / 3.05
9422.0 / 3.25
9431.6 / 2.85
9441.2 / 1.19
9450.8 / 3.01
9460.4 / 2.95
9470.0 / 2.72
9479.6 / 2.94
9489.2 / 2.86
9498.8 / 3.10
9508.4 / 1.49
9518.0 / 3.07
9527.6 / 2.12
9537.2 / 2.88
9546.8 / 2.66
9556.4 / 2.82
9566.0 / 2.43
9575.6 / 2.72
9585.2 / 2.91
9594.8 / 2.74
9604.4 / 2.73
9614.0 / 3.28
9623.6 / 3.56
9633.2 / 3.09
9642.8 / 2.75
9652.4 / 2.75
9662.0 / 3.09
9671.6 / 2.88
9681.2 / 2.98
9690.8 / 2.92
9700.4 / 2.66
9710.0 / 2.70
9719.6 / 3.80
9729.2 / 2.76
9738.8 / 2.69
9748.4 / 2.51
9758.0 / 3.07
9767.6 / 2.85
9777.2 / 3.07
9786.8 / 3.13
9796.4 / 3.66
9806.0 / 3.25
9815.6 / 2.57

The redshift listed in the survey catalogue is 0.30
